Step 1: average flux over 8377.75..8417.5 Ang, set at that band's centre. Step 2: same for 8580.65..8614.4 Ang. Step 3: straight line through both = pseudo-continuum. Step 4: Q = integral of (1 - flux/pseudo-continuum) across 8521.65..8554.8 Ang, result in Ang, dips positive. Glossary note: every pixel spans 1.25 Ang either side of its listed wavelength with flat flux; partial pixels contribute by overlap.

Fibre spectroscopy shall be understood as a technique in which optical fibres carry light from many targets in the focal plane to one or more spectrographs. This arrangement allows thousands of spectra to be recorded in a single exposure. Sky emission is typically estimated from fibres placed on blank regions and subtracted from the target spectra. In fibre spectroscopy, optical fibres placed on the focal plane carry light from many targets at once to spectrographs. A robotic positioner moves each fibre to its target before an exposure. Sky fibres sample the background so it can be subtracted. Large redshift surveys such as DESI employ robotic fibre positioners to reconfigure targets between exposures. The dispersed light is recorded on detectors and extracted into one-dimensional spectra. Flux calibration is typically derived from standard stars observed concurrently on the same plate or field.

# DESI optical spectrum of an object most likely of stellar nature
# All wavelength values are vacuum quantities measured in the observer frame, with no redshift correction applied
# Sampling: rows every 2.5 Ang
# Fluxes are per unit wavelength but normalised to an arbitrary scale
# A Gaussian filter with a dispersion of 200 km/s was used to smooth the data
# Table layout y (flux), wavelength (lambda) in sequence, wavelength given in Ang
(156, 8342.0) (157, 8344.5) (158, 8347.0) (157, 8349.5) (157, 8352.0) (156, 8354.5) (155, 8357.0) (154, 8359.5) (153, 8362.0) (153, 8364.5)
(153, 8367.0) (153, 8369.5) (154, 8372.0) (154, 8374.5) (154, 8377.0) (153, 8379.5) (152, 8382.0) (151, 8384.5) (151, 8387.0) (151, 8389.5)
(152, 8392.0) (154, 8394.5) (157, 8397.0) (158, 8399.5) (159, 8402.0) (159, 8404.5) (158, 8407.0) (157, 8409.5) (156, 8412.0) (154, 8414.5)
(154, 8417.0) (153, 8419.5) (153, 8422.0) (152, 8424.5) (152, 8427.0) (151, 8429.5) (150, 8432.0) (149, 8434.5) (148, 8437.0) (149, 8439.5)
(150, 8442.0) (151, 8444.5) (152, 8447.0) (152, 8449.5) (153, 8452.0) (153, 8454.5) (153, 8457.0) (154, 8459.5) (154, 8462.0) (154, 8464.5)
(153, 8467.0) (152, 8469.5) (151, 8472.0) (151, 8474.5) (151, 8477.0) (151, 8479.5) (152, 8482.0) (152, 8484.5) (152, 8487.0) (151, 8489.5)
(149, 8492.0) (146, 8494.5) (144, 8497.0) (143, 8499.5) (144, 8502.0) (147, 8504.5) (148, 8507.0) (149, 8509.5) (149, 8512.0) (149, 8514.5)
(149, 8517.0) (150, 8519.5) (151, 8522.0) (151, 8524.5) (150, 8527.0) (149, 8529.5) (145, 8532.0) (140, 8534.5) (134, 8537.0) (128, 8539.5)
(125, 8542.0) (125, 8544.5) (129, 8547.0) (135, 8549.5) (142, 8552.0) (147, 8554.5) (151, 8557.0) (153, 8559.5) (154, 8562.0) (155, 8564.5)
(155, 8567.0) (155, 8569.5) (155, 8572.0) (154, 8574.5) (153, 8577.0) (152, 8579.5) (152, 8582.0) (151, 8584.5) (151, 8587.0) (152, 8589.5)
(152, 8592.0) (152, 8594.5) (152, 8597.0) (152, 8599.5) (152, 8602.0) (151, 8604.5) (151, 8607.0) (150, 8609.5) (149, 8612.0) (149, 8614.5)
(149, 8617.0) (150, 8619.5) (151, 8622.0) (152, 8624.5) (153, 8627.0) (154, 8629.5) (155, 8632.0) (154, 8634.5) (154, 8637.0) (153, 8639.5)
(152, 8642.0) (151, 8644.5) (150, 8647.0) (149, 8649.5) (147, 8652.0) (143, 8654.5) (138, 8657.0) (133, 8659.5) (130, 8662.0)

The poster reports 2.9 Ang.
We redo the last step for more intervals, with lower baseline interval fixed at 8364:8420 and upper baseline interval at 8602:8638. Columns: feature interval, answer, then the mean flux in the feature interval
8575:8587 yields 0.0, 152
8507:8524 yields 0.4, 149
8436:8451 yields 0.3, 150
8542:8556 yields 1.6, 135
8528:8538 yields 0.7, 142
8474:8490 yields 0.2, 151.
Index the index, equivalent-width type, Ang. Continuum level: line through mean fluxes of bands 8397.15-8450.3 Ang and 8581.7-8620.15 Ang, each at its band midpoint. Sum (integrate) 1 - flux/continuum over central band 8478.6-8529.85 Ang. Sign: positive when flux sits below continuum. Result 1.13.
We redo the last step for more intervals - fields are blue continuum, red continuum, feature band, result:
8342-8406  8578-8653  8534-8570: 2.51 Ang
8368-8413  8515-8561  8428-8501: -1.18 Ang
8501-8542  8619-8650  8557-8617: -1.16 Ang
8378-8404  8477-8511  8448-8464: -0.29 Ang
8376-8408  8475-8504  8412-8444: 0.19 Ang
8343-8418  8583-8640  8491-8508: 0.82 Ang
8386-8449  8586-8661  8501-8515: 0.38 Ang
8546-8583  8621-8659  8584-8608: -0.30 Ang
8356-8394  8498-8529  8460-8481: -0.34 Ang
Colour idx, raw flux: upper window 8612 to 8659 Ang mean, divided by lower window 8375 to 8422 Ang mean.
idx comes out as 0.97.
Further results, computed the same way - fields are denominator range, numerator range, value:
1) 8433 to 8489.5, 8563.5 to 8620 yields 1.00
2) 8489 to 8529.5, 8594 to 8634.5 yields 1.02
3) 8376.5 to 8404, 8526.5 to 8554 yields 0.89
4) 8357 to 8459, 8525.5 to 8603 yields 0.96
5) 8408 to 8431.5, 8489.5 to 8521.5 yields 0.96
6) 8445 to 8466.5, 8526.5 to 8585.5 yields 0.95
